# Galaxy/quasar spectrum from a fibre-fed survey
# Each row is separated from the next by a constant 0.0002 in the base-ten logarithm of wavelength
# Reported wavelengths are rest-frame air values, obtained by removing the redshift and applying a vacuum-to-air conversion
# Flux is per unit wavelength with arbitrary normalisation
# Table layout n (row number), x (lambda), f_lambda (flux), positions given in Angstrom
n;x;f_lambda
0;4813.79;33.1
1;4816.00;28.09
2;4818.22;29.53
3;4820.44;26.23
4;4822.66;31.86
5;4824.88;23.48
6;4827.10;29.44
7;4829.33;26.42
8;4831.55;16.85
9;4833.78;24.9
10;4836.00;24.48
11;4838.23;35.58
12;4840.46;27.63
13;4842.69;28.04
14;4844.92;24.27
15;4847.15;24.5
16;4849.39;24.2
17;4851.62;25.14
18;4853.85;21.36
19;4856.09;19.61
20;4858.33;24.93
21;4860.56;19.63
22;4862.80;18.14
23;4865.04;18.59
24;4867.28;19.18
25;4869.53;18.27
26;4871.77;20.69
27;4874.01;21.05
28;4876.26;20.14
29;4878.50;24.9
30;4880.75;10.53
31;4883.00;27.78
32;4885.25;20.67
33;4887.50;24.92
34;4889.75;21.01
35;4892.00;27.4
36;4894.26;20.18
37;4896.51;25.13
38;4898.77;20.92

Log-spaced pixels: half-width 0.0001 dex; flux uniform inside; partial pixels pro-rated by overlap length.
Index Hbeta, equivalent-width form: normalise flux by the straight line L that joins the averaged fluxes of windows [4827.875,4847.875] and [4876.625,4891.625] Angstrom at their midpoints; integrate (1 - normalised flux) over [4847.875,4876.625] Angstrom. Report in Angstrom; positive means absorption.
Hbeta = 3.5 Angstrom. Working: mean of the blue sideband 25.9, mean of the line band 20.9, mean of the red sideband 21.9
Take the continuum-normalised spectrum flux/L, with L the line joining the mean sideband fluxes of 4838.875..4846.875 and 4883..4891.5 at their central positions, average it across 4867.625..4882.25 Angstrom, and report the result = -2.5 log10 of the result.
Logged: 0.24 mag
